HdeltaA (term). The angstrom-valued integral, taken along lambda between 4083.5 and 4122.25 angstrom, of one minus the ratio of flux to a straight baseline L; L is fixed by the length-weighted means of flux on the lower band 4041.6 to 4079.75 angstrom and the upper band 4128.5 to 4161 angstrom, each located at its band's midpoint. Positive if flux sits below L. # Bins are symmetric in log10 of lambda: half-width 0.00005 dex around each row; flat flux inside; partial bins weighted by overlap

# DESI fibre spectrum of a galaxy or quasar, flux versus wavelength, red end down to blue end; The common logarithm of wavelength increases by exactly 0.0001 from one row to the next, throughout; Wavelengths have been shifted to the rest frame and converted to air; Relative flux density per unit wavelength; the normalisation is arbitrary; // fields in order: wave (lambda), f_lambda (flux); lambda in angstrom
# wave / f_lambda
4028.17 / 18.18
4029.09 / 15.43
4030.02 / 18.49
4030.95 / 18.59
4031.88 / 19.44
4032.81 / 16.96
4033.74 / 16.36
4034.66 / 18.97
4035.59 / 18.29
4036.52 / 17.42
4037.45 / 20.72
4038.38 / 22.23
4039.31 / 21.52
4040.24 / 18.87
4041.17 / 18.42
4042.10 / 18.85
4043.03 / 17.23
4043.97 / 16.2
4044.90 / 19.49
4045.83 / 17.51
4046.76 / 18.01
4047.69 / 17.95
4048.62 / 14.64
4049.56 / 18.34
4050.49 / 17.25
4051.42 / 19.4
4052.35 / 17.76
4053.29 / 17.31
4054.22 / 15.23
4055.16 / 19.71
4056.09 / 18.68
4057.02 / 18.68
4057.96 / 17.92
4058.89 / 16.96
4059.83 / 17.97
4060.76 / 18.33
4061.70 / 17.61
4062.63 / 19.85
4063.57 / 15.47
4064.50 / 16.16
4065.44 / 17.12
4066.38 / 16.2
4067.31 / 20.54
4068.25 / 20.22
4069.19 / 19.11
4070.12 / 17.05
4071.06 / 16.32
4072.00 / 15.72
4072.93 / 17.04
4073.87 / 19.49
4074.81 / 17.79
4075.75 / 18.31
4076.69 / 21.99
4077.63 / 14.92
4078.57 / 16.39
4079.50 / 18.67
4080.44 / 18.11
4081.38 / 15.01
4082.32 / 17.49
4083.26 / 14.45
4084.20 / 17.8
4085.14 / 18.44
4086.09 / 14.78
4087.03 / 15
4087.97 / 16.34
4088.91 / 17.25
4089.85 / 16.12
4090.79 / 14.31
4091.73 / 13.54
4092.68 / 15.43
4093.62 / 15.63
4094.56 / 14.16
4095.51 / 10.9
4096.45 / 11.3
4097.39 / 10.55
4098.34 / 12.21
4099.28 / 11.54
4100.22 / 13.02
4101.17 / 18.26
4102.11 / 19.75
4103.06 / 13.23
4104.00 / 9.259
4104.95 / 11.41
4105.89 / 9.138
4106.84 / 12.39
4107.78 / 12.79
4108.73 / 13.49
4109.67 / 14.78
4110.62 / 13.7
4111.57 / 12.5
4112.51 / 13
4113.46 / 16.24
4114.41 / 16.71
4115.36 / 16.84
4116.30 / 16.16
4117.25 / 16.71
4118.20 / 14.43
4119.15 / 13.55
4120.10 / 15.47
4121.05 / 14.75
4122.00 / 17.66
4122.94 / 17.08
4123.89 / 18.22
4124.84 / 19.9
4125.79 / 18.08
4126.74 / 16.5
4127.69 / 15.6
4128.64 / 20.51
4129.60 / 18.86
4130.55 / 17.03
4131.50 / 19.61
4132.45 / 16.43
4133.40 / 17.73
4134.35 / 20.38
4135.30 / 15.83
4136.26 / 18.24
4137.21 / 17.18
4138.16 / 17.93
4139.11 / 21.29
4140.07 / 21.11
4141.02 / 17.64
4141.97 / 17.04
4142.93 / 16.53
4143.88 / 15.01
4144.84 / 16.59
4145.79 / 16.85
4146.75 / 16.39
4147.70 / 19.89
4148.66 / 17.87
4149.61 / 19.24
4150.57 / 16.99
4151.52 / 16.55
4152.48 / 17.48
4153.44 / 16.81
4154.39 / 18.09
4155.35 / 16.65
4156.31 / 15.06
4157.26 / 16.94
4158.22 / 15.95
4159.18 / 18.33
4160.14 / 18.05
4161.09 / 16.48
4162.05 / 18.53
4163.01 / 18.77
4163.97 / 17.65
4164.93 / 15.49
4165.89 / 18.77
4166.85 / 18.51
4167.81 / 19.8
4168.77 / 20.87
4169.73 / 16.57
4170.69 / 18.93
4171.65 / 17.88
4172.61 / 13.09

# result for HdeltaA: 7.3 angstrom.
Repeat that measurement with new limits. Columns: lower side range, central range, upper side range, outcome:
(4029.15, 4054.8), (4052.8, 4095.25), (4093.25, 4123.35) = -2.5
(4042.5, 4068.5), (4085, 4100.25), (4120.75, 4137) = 3.2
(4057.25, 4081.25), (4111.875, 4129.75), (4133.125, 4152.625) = 1.2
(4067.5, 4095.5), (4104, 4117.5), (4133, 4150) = 2.8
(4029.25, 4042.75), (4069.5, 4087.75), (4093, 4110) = -2.5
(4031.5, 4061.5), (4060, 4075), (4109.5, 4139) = 0.0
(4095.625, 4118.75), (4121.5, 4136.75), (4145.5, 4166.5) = -2.6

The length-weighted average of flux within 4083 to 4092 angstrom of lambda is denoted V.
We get 15.9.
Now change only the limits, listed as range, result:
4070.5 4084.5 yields 17.3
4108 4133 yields 16.3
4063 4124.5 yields 15.5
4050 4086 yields 17.7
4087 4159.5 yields 16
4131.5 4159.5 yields 17.5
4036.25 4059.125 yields 18.3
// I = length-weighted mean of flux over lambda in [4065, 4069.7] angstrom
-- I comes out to 18.6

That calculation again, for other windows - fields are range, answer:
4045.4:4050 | 17.3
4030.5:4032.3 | 19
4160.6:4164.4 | 17.9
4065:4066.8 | 16.6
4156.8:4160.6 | 17.3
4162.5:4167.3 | 17.8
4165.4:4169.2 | 19.4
